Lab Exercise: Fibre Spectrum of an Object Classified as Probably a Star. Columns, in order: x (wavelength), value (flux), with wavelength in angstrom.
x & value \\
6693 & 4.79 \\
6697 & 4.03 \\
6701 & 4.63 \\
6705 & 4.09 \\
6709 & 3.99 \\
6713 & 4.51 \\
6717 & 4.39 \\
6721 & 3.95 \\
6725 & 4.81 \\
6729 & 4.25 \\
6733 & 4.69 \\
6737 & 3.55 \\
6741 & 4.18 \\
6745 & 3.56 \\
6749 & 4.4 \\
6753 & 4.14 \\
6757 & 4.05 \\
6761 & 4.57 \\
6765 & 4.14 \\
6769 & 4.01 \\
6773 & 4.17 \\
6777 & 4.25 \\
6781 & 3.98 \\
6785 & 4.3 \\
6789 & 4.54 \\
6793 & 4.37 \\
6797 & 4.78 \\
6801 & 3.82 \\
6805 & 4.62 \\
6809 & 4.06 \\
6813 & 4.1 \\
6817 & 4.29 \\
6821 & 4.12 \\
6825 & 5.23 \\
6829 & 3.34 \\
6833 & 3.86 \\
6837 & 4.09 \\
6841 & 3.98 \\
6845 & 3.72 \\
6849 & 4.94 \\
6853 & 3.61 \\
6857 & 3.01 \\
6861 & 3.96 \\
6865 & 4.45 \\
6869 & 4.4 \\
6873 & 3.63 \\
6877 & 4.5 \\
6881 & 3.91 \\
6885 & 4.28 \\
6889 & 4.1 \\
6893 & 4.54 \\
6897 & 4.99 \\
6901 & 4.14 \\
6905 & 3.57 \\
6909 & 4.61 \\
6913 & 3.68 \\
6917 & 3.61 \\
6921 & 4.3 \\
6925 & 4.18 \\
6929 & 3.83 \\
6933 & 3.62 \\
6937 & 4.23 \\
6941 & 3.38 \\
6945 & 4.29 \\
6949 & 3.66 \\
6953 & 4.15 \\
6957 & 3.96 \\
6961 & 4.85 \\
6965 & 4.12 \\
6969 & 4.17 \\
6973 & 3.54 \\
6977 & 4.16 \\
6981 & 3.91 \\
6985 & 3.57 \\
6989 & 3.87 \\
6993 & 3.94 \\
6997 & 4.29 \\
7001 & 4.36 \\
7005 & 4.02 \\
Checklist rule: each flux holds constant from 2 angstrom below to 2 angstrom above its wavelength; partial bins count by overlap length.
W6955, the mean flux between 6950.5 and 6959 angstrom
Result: 4.03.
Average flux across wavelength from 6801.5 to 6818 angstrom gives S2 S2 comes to 4.23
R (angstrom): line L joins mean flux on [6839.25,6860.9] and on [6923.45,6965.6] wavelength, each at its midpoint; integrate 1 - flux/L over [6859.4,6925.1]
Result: -4.0 angstrom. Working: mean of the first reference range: 3.86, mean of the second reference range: 4.02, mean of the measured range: 4.17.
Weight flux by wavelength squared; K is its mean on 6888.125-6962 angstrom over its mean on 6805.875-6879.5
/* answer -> 1.0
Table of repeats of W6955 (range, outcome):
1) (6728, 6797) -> 4.2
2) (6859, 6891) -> 4.15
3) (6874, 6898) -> 4.33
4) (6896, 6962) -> 4.04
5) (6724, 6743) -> 4.27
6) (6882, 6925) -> 4.18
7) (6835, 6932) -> 4.08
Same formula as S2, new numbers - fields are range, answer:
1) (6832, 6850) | 4.09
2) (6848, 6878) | 4.02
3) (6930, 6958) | 3.89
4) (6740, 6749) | 3.95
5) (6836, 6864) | 3.91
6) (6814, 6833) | 4.2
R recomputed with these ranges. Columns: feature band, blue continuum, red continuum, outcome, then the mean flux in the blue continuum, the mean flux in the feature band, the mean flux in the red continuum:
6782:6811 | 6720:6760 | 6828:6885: -1.9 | 4.17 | 4.34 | 3.98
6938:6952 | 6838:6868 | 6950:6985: 0.7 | 3.97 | 3.84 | 4.06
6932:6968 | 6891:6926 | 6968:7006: 0.2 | 4.18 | 4.04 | 3.98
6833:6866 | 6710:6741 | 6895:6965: 1.6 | 4.29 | 3.95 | 4.06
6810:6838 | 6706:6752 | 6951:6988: 0.0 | 4.2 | 4.15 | 4.04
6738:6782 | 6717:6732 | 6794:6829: 2.3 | 4.37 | 4.12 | 4.32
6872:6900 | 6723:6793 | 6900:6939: -1.9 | 4.22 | 4.3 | 3.97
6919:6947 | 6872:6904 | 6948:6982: 1.2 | 4.26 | 3.98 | 4.07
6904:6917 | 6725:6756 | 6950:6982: 0.6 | 4.15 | 3.93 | 4.1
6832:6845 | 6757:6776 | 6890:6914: 0.9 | 4.21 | 3.95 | 4.27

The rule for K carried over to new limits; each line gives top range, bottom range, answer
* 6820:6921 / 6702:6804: 1.00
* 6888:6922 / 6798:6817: 1.02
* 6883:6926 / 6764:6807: 1.01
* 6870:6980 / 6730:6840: 1.01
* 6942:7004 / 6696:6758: 1.03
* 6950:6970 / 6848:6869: 1.09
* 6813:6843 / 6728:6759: 1.03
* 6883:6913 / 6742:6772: 1.08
